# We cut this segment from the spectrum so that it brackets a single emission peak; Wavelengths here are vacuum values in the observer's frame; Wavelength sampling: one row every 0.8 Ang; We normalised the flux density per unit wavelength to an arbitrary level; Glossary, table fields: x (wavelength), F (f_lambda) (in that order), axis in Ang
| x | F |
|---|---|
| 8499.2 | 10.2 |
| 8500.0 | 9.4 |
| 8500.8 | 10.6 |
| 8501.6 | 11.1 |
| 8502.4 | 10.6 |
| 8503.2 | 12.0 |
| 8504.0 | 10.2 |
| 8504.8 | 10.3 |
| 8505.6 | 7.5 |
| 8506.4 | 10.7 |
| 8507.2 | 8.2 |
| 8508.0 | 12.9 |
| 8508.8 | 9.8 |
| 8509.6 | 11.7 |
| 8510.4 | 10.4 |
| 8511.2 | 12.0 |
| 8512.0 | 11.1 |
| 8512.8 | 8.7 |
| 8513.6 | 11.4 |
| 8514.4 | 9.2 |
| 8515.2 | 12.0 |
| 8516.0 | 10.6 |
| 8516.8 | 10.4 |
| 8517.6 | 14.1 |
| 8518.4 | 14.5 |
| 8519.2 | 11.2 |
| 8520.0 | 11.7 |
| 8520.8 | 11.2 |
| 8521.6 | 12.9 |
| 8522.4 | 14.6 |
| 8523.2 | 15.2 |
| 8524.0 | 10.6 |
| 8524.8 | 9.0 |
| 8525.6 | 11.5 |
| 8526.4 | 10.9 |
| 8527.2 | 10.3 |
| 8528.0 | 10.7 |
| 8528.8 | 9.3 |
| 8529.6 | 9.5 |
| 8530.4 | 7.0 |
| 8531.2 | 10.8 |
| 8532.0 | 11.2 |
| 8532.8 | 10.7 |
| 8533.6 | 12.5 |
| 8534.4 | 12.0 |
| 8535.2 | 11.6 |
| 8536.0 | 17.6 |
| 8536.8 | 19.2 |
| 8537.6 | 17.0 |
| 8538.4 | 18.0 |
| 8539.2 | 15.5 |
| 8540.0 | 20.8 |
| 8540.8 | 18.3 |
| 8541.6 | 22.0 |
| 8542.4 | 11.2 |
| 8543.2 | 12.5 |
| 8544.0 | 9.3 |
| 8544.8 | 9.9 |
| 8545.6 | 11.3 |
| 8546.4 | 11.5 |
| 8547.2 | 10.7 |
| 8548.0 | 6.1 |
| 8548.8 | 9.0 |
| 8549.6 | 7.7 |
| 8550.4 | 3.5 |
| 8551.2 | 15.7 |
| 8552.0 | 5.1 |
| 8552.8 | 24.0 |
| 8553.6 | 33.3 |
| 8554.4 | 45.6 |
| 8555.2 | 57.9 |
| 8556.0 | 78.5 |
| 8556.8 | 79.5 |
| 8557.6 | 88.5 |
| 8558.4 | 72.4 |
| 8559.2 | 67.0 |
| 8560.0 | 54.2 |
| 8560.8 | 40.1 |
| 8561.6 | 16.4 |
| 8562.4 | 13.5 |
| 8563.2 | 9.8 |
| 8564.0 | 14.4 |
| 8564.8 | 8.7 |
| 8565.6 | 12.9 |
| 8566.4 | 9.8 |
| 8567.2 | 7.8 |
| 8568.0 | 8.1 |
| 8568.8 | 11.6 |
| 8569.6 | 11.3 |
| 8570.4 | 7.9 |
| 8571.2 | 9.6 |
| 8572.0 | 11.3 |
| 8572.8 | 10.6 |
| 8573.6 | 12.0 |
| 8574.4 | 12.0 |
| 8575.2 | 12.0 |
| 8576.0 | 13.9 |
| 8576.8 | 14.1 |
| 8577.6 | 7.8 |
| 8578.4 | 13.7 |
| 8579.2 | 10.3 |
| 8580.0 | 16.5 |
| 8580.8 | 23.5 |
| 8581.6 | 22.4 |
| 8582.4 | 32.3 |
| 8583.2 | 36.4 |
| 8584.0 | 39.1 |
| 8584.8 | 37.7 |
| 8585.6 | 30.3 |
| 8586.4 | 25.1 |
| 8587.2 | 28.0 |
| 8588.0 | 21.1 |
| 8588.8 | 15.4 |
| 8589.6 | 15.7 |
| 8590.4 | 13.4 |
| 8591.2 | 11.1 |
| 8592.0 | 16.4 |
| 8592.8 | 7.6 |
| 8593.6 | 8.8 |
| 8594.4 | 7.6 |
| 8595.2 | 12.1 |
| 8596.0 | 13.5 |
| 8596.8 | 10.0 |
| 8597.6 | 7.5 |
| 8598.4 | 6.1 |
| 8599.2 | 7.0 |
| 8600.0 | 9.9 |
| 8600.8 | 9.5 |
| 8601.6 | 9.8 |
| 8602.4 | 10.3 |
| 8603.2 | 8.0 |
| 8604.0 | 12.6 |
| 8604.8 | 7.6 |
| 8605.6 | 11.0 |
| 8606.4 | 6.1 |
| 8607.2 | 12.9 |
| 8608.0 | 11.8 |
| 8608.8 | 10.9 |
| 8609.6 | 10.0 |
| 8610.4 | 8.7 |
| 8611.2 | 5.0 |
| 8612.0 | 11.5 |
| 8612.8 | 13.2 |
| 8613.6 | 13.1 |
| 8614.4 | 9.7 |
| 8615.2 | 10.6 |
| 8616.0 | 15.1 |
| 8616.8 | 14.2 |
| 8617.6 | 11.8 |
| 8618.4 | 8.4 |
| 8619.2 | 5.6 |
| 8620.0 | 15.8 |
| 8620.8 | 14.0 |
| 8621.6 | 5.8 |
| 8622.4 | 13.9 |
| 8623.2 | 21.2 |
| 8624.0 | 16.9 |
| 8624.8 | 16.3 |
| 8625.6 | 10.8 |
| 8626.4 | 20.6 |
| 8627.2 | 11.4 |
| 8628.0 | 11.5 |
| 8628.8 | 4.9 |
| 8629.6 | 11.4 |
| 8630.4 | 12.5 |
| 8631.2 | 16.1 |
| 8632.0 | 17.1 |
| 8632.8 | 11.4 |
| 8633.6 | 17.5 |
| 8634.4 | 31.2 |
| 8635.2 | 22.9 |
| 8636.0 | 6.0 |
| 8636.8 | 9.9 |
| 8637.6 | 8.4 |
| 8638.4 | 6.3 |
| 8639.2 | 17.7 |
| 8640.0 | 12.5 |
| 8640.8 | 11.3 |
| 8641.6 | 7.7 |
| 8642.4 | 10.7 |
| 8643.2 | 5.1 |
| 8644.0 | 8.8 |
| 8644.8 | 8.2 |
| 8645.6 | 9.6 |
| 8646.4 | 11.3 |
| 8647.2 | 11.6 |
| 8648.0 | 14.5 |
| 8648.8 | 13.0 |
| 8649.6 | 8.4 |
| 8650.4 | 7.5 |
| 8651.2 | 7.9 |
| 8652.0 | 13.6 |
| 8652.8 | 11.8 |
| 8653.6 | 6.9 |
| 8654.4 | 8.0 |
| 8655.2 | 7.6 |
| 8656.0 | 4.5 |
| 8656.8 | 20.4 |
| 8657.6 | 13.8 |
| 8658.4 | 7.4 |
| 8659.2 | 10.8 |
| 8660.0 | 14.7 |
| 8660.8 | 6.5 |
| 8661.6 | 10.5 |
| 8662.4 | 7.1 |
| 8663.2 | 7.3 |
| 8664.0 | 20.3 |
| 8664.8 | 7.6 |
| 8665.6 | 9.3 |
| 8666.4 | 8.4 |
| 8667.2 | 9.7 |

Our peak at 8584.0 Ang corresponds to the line [N II] 6583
